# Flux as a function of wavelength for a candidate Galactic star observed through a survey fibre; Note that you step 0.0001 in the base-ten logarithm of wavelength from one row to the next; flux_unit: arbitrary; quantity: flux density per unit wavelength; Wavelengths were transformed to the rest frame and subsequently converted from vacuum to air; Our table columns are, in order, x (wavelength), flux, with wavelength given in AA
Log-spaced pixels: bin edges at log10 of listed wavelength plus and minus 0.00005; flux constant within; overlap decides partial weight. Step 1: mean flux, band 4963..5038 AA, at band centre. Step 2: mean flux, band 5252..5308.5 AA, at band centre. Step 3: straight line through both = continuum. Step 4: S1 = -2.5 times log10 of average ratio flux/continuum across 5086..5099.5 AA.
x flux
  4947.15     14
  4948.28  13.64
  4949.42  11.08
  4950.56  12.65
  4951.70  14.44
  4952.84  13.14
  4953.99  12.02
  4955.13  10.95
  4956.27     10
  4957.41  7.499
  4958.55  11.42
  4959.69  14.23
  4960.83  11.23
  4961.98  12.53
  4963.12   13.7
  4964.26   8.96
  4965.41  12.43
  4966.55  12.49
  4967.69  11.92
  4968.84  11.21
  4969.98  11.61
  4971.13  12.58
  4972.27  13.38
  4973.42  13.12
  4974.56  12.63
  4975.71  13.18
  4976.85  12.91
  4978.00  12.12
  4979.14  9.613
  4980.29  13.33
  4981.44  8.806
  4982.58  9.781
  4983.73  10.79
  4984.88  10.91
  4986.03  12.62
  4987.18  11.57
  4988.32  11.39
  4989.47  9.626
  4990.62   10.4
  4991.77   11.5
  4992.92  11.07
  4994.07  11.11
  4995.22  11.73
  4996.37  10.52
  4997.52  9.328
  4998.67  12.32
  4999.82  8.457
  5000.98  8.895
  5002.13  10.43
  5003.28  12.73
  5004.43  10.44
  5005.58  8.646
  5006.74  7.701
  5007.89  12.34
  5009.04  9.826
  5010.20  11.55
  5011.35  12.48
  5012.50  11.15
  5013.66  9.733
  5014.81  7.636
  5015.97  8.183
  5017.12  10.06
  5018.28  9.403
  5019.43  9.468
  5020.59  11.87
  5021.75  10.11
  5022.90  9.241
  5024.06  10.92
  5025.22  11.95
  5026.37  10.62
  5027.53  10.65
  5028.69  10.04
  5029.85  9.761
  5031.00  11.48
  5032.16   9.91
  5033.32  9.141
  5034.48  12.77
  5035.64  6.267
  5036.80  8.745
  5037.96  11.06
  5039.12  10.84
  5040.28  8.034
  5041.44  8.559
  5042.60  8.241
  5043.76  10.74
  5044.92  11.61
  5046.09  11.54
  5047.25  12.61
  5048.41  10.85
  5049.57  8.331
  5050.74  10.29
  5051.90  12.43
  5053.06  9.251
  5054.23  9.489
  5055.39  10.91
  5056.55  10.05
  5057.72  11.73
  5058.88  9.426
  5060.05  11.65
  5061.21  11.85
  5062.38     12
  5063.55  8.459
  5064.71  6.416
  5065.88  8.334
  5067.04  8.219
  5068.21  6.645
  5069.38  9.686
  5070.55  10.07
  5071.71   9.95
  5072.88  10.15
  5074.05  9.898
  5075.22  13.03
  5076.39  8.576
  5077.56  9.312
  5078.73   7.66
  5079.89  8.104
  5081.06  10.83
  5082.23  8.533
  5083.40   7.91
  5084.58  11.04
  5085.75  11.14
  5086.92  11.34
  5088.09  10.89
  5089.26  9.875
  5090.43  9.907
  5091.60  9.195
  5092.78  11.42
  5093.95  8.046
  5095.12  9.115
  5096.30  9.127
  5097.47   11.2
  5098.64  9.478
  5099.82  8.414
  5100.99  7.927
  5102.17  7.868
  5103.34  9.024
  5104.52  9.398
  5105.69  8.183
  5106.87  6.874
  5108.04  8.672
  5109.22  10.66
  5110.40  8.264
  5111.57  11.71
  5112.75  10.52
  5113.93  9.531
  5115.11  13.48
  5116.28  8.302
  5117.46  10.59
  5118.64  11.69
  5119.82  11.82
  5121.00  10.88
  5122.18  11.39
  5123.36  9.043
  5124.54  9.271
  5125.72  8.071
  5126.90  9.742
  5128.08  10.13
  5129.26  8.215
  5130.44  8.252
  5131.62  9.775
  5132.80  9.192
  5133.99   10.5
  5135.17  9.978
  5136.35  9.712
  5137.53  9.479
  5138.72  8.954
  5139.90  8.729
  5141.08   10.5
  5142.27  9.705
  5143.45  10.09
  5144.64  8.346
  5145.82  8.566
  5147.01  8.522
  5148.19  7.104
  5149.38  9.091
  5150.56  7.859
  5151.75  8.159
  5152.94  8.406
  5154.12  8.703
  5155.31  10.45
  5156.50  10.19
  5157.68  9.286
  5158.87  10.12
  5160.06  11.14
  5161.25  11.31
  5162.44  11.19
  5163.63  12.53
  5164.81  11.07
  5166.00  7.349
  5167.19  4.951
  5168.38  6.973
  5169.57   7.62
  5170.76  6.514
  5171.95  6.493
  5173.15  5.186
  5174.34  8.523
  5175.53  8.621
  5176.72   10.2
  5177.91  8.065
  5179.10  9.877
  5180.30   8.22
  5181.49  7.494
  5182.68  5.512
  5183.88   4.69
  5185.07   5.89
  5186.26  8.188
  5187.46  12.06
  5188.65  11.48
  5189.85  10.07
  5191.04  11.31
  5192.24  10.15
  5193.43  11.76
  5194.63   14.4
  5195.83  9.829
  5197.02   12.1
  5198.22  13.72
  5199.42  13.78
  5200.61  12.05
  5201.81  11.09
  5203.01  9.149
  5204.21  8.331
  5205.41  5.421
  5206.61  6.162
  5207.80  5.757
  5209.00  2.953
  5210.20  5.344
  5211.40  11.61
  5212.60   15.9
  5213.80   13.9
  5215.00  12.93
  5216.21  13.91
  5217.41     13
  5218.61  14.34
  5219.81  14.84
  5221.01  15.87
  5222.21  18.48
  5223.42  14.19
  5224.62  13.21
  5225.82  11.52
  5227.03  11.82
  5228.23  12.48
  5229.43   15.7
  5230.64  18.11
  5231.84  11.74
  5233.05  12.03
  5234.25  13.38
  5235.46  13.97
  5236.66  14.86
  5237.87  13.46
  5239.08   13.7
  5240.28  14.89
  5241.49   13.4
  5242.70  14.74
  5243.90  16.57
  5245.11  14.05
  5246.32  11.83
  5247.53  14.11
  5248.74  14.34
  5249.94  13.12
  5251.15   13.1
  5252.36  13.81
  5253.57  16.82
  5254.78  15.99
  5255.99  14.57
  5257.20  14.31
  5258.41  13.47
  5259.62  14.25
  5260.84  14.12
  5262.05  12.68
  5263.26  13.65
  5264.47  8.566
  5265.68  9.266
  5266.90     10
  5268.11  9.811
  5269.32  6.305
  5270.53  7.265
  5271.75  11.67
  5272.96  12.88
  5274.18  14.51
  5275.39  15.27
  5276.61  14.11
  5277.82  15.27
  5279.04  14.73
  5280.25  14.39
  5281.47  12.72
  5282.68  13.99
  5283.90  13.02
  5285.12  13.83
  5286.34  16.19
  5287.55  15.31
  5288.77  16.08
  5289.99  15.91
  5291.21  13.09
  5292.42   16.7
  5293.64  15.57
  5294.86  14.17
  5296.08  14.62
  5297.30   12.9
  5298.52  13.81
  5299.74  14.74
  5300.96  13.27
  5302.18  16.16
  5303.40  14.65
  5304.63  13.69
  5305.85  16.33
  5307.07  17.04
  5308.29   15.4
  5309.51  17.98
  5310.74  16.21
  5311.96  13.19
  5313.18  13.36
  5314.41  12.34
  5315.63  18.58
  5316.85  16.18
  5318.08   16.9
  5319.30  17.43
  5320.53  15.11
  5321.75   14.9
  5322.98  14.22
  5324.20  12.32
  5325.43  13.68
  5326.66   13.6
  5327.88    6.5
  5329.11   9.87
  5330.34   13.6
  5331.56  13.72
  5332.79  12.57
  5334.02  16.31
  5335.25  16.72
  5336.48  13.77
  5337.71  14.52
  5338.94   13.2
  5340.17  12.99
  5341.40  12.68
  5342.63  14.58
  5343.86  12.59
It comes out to 0.18 mag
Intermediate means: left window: 10.8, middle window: 9.96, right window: 13.8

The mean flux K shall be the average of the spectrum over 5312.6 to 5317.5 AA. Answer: 15.1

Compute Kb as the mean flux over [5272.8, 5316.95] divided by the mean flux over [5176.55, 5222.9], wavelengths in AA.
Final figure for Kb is 1.4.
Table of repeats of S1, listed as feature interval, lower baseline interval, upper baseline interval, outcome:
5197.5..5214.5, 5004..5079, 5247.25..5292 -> 0.27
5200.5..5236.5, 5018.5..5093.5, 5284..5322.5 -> 0.12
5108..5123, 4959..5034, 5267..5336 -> 0.15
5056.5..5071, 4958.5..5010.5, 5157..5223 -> 0.13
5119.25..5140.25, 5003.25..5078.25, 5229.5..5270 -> 0.19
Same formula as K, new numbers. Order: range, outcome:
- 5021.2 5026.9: 10.6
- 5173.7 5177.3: 9.07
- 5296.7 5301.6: 13.7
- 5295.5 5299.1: 13.8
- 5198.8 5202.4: 12.3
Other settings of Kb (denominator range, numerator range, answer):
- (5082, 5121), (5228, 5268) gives 1.40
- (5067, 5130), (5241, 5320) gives 1.46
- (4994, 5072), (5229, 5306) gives 1.36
